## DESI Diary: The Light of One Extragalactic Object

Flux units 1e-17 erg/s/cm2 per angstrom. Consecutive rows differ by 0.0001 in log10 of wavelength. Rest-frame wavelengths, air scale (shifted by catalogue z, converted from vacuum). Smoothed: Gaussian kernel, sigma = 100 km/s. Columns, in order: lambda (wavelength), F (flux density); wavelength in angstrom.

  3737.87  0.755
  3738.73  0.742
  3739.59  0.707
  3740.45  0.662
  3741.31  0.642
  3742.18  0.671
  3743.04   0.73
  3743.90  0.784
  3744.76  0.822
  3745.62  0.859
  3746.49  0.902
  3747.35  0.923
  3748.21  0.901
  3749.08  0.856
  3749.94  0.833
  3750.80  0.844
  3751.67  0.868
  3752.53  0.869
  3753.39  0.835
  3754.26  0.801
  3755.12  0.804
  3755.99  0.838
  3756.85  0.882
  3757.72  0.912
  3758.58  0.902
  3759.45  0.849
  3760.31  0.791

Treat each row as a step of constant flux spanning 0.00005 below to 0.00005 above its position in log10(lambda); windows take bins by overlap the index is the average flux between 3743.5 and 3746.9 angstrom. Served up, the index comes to 0.841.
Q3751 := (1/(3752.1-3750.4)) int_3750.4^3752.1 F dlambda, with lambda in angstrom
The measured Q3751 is 0.854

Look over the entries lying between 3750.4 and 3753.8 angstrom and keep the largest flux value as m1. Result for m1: 0.869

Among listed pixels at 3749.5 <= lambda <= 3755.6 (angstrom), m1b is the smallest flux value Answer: 0.801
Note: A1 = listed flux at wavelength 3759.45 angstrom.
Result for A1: 0.849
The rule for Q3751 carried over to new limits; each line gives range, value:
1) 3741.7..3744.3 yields 0.725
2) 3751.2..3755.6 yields 0.835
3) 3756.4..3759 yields 0.9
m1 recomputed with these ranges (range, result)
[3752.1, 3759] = 0.912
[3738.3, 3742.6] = 0.742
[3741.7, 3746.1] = 0.859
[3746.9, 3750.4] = 0.923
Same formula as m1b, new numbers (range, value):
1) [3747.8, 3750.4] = 0.833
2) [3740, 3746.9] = 0.642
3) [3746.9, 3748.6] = 0.901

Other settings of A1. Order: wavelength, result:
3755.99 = 0.838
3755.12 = 0.804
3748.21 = 0.901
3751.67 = 0.868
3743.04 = 0.73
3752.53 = 0.869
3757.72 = 0.912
